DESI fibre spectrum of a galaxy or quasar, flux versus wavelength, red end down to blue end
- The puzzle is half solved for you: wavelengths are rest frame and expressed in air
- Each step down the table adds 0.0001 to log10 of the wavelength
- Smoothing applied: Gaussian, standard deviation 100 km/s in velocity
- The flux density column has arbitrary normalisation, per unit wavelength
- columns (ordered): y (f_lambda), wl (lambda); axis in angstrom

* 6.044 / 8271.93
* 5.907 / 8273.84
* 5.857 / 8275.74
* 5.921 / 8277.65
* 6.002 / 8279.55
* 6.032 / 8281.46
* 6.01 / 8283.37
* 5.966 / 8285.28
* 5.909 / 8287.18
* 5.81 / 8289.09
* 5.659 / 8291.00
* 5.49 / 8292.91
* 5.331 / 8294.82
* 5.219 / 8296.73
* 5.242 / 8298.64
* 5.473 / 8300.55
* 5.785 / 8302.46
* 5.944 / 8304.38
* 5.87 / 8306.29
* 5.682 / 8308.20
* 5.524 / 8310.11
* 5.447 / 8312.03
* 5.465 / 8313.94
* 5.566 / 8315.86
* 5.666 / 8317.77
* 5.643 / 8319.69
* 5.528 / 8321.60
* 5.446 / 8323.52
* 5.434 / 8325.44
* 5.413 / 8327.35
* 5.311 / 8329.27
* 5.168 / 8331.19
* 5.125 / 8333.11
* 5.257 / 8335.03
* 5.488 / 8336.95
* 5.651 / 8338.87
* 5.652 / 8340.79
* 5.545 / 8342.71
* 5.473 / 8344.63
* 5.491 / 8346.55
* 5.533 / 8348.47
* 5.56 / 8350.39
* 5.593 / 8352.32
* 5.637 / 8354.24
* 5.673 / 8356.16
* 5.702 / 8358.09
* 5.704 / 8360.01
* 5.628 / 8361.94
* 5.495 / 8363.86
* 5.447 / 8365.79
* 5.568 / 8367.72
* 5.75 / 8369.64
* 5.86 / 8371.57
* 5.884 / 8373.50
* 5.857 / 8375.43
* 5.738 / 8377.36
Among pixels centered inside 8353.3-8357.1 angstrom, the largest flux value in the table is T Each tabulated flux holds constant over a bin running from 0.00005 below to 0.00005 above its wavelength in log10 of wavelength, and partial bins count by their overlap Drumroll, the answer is 5.673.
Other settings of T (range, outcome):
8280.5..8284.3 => 6.032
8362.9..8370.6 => 5.75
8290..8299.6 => 5.659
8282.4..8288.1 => 6.01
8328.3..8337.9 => 5.488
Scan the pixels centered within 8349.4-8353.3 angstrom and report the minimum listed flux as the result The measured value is 5.56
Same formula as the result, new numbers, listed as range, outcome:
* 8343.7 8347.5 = 5.473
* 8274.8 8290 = 5.81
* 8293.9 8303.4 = 5.219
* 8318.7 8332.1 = 5.168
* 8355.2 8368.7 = 5.447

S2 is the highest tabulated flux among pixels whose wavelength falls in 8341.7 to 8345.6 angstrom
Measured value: 5.545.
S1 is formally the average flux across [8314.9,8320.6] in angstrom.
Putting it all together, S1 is 5.62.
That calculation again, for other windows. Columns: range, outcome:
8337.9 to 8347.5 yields 5.56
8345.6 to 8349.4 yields 5.51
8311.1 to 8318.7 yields 5.54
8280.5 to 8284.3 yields 6.01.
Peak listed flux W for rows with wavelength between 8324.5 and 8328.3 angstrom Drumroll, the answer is 5.434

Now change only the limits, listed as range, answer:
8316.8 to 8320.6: 5.666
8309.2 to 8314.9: 5.524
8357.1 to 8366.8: 5.704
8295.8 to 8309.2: 5.944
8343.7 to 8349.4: 5.533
